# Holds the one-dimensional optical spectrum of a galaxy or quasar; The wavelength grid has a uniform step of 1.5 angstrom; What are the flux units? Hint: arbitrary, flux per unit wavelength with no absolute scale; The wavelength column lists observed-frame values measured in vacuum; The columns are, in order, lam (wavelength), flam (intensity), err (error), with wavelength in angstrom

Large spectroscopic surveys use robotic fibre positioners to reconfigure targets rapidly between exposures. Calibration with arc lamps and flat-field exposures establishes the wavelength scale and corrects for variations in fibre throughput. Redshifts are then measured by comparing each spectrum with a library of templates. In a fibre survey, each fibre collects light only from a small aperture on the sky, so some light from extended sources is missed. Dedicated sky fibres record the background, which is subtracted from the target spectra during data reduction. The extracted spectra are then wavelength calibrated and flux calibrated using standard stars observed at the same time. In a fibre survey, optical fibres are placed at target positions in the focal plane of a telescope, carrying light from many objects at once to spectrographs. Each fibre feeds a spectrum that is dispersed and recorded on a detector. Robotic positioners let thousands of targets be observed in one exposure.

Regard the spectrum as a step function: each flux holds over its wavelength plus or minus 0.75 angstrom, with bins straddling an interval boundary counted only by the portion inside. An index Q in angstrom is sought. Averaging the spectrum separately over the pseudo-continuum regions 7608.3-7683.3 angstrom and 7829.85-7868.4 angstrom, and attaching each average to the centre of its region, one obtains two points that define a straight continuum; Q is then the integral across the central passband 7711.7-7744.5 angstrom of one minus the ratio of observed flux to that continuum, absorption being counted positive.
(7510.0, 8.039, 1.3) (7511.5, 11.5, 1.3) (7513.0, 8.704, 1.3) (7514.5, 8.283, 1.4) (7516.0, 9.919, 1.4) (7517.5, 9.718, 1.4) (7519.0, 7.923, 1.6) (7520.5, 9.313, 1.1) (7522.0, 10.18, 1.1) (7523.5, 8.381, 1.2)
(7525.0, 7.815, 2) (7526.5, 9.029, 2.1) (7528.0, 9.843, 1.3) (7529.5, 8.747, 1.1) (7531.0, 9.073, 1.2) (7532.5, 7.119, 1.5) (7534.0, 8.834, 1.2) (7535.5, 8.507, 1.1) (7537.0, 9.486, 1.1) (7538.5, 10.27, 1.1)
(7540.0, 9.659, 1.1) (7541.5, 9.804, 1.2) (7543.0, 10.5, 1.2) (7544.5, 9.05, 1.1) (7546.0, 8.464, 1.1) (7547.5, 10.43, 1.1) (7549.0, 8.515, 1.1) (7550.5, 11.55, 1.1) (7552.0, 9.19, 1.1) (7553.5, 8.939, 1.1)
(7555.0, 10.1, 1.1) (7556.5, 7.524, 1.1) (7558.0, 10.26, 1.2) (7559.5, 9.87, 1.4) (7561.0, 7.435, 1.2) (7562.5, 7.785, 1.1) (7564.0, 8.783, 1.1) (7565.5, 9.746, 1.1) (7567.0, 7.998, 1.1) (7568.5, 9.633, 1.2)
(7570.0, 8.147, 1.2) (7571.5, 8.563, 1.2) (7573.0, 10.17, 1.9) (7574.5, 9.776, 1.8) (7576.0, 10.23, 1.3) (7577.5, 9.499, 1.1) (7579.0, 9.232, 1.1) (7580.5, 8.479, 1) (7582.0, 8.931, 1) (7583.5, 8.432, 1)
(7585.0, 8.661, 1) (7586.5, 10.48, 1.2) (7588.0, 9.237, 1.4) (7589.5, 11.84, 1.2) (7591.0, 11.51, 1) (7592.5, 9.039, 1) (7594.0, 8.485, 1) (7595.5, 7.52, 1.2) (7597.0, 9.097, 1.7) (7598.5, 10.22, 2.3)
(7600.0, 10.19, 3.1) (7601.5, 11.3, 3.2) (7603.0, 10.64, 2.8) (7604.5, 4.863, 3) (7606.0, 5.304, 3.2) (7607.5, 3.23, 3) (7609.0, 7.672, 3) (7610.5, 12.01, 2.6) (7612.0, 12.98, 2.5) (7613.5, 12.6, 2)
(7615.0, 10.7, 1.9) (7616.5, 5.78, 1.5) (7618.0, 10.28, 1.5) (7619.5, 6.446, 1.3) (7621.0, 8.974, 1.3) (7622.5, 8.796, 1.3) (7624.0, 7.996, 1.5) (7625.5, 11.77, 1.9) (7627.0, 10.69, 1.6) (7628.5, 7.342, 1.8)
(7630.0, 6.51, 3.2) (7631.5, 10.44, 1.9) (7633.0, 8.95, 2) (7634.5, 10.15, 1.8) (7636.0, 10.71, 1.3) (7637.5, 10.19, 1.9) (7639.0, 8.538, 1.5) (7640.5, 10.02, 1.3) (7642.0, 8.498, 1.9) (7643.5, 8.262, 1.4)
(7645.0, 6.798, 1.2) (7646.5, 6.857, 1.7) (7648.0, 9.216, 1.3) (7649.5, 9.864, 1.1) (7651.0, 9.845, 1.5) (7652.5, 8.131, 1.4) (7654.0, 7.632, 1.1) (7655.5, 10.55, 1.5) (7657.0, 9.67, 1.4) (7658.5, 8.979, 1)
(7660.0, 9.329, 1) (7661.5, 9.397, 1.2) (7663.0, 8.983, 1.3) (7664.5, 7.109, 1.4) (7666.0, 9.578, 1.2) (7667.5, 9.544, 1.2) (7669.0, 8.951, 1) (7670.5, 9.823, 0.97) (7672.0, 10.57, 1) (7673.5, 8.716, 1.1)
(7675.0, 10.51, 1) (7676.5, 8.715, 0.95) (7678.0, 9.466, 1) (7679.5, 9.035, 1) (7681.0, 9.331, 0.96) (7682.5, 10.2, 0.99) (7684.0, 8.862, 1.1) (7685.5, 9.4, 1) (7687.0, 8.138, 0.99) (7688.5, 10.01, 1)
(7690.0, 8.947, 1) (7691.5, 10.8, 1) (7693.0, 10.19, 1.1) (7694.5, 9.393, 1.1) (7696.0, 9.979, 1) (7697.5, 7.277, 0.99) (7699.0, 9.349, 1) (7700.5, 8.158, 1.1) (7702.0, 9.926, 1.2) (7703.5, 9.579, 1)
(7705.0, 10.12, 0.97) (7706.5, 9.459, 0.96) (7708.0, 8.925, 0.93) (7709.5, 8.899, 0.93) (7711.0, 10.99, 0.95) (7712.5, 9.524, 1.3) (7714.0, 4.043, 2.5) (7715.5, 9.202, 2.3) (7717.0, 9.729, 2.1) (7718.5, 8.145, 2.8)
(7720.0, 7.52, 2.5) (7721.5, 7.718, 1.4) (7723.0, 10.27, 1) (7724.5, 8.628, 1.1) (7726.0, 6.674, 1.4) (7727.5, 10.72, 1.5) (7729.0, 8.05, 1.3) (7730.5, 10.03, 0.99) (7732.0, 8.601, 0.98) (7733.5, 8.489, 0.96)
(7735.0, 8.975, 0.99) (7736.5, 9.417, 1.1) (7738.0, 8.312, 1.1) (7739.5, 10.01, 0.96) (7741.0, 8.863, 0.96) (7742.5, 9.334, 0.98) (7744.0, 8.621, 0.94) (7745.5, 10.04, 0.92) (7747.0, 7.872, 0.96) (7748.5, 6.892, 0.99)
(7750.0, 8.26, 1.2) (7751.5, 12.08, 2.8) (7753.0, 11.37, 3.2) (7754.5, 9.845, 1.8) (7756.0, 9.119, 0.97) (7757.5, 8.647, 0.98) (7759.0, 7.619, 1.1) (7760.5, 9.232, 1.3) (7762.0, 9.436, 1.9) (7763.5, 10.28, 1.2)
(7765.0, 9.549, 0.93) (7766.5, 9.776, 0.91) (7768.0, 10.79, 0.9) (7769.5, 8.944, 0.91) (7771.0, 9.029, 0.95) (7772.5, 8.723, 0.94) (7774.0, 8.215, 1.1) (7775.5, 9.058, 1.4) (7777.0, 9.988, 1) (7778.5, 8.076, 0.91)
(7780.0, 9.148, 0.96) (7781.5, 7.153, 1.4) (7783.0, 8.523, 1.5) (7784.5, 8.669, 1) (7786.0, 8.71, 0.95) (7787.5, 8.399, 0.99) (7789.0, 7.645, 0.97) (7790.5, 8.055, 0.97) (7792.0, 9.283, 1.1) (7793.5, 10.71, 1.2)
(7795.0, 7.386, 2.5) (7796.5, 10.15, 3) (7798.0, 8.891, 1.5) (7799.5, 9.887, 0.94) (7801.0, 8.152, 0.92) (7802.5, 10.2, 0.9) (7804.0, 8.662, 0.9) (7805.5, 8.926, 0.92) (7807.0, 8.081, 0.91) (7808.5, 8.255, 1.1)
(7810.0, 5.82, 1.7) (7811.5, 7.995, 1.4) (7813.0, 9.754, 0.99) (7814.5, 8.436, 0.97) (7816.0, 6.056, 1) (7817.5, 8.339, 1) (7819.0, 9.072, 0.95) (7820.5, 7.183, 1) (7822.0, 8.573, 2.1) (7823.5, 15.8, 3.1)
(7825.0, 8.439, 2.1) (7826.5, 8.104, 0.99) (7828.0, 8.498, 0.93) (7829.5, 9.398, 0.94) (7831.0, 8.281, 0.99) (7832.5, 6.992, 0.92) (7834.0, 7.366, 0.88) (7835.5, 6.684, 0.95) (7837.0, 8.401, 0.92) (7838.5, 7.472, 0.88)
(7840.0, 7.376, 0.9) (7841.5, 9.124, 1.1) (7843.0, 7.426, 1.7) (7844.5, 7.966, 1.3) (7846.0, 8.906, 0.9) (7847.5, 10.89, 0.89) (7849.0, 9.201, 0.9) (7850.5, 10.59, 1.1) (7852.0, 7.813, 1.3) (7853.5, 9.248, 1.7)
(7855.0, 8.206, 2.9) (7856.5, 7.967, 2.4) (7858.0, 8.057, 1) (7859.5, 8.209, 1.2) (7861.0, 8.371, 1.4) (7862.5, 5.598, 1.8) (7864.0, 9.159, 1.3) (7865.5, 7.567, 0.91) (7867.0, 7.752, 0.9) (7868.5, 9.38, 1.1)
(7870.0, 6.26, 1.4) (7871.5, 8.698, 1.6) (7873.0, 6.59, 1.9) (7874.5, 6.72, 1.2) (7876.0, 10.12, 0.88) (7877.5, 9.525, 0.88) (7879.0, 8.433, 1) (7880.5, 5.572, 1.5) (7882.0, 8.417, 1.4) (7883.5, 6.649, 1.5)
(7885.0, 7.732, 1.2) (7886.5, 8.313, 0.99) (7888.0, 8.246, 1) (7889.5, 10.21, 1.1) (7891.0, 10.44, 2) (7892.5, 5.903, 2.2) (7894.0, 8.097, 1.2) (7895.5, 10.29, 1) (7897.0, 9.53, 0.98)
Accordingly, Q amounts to 0.6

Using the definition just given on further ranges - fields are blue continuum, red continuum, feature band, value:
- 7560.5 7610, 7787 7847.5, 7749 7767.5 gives -2.06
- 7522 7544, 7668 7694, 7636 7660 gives 1.22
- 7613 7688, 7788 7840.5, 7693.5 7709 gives -0.49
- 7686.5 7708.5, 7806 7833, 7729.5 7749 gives 0.40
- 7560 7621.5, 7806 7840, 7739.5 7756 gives -1.52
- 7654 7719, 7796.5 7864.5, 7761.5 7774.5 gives -0.91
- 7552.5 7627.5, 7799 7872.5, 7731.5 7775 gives -2.66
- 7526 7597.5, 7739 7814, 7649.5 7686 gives -0.70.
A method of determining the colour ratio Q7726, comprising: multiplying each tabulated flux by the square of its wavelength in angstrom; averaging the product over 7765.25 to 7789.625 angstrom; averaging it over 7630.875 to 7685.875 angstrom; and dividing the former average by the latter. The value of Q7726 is 0.99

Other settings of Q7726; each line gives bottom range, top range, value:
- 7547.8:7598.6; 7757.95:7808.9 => 1.02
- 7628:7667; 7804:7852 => 1.00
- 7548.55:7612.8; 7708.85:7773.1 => 1.03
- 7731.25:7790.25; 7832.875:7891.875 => 0.94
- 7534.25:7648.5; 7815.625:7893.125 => 0.97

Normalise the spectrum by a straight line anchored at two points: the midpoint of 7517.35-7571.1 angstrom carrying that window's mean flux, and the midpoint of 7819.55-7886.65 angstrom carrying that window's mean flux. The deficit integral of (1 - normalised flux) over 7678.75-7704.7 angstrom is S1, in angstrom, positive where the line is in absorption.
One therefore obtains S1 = -1.9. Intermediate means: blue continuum 9.09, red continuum 8.29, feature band 9.34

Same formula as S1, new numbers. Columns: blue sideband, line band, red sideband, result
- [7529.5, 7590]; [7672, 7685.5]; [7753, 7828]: -0.5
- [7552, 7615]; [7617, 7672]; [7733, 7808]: 0.7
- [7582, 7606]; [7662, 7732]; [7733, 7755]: 1.0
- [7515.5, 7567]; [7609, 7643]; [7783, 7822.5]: -2.2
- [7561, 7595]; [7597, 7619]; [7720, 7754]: 0.3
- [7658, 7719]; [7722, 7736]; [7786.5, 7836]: 0.1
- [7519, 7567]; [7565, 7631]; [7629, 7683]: 0.1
